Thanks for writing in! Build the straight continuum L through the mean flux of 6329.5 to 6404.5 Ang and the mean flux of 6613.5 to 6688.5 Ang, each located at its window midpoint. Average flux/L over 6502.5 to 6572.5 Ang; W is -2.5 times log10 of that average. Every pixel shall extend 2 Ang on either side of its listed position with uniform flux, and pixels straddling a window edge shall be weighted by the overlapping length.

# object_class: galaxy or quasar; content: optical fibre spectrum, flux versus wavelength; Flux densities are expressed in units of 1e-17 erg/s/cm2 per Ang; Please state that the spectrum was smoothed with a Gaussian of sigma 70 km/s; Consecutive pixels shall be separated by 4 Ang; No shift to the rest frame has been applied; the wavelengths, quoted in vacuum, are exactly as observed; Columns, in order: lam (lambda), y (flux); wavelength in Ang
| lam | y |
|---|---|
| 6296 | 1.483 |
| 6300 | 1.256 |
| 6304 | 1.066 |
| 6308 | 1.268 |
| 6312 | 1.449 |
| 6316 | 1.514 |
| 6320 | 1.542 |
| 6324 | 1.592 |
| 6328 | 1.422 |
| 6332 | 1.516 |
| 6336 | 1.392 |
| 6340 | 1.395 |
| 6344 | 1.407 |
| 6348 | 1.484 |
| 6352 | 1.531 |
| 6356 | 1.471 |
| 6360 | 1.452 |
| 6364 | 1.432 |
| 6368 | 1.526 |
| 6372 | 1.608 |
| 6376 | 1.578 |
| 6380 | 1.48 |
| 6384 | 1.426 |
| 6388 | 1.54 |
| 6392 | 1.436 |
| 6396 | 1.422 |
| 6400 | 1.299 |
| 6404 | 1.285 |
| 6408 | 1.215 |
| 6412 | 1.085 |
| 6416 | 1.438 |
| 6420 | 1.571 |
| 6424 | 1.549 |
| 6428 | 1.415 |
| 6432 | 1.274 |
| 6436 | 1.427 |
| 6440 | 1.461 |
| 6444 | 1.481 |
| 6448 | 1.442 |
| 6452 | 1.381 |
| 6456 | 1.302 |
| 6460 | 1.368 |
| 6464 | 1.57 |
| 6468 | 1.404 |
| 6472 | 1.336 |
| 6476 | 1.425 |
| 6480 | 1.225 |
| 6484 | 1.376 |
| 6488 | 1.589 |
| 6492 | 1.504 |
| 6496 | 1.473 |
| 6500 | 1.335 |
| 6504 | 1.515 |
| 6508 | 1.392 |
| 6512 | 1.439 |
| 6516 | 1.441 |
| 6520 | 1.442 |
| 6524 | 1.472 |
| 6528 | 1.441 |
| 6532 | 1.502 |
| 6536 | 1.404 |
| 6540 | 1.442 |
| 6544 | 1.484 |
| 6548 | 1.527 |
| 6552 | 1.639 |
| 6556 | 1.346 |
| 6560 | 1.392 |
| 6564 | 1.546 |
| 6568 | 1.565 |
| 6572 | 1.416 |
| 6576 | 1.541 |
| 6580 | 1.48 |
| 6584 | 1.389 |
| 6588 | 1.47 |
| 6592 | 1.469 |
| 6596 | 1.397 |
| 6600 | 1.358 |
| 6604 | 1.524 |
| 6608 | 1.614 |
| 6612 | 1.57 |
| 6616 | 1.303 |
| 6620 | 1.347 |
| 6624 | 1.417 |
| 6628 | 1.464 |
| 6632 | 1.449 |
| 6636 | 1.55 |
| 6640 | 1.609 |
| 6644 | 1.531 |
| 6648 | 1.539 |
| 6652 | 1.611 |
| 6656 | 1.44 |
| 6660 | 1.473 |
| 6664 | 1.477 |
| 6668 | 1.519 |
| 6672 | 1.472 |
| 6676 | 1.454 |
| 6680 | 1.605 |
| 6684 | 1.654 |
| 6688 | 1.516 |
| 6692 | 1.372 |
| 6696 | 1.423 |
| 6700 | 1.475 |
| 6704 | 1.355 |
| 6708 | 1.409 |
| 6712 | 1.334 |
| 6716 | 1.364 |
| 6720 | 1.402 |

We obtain 0.01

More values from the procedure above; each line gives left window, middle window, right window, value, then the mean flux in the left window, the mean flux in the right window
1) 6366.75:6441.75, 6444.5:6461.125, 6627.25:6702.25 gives 0.04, 1.42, 1.51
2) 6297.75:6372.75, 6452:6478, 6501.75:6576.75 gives 0.04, 1.44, 1.47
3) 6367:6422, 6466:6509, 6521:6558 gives 0.03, 1.42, 1.47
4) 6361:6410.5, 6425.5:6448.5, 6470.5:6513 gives 0.01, 1.43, 1.42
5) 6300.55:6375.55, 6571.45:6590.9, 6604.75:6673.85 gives 0.02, 1.45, 1.49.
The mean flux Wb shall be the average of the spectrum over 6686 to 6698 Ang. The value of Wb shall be 1.44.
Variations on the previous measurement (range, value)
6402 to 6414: 1.2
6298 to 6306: 1.16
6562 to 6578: 1.52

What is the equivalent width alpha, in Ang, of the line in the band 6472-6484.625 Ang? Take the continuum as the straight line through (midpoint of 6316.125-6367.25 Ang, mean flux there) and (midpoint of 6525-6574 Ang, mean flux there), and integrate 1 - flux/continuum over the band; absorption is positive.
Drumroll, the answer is 1.2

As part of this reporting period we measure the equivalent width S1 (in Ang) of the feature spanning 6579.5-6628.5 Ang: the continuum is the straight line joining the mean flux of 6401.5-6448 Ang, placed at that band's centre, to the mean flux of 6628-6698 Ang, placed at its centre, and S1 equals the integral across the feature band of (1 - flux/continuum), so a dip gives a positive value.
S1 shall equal 1.12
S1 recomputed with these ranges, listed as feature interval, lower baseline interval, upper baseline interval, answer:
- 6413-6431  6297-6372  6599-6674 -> -0.1 Ang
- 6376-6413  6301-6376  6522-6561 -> 2.0 Ang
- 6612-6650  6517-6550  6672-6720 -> -0.5 Ang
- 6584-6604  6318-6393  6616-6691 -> 0.9 Ang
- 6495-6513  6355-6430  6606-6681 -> 0.4 Ang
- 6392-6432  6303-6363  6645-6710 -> 2.4 Ang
